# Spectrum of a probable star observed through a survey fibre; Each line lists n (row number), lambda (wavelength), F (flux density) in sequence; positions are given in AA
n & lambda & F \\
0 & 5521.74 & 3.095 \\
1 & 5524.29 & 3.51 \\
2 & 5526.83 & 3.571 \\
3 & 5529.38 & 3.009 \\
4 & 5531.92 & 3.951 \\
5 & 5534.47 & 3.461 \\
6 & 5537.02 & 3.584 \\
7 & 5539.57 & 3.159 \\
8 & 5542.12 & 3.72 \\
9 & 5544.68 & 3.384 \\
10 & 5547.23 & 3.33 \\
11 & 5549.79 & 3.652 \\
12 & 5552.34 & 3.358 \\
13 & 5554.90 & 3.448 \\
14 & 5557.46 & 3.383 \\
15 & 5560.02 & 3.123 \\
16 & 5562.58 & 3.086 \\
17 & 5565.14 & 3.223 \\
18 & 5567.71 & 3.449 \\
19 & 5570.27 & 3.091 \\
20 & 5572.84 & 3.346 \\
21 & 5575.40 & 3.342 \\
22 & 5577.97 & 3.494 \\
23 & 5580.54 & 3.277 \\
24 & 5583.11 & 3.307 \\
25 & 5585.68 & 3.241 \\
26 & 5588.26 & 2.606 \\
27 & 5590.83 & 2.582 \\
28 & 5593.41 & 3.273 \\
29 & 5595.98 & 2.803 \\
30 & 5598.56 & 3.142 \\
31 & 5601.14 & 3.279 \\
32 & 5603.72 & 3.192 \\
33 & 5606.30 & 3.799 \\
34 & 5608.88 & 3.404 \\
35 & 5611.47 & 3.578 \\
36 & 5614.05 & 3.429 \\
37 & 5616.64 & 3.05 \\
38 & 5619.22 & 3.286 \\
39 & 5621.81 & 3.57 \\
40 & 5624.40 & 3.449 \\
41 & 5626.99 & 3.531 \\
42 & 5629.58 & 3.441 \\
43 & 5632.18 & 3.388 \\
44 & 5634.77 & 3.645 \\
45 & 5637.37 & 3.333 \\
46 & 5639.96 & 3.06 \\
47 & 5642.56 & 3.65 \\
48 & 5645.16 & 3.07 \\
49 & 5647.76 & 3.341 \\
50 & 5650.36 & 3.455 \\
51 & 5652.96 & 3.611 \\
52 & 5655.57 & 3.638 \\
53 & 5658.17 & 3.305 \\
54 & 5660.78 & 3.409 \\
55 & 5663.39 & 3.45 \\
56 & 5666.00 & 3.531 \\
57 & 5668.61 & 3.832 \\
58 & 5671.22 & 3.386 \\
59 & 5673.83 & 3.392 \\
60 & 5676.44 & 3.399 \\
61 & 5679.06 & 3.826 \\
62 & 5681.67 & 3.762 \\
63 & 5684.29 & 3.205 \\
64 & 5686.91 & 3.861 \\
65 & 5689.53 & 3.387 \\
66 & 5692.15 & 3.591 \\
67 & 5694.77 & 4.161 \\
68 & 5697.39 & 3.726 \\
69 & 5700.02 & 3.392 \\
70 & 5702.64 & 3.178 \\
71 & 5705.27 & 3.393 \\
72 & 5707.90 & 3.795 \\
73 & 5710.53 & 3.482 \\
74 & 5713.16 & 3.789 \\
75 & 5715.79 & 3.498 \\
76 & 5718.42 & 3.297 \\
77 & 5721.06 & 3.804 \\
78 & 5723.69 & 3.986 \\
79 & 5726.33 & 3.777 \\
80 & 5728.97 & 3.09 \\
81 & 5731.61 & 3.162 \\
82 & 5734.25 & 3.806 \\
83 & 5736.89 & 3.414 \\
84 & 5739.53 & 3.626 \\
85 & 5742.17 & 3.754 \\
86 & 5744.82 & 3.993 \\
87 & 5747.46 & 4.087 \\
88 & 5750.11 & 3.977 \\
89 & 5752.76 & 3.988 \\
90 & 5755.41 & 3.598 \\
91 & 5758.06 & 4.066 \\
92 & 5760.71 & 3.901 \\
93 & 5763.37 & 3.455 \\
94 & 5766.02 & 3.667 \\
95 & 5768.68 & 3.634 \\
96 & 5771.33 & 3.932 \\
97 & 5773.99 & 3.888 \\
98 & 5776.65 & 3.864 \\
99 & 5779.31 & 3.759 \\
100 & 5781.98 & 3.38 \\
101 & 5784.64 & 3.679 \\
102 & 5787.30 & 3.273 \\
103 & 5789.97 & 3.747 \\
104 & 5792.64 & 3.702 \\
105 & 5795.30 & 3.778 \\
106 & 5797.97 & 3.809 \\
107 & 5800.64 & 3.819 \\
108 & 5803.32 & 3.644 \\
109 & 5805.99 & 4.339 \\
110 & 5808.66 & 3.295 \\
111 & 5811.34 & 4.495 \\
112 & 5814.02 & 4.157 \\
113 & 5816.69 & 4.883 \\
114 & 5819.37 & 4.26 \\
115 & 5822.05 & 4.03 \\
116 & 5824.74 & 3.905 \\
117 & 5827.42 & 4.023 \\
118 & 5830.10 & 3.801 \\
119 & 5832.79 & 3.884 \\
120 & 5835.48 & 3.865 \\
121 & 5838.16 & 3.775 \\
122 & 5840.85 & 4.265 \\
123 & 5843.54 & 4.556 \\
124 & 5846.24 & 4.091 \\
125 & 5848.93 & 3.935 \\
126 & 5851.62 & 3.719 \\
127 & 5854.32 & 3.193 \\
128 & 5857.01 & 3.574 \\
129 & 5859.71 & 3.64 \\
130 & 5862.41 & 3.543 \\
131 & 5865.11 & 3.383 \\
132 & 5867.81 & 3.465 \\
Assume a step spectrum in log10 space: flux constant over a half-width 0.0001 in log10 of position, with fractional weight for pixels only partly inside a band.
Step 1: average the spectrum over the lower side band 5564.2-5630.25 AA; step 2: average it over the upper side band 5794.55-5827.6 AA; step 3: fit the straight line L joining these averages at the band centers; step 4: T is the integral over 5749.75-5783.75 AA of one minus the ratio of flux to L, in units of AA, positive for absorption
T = 1.0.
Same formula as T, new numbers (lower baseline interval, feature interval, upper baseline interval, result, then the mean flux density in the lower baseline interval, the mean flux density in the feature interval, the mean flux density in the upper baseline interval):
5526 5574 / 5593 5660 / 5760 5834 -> 2.9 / 3.38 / 3.38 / 3.86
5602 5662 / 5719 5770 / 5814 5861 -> 0.0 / 3.42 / 3.72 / 3.97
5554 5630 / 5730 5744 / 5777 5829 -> 0.5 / 3.27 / 3.56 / 3.89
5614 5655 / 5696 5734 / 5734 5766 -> 1.5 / 3.4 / 3.54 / 3.8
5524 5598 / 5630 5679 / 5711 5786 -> 0.7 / 3.3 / 3.45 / 3.71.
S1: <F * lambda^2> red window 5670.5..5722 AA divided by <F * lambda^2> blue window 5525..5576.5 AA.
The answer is 1.11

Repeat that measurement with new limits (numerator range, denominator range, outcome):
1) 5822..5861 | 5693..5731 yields 1.13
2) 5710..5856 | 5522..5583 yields 1.22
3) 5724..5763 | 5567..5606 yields 1.24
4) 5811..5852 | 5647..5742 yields 1.21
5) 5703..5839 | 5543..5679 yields 1.19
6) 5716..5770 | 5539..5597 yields 1.21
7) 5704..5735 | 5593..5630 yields 1.11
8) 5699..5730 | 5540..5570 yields 1.12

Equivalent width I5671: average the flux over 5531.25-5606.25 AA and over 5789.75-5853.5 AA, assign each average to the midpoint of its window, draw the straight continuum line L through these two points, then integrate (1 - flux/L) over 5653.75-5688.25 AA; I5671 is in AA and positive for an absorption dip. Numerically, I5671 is 0.3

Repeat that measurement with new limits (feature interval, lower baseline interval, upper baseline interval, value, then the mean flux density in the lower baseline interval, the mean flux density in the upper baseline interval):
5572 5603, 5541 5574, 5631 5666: 2.1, 3.35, 3.42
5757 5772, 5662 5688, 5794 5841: 0.3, 3.56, 3.99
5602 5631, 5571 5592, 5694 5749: -1.4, 3.15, 3.63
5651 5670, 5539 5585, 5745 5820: 0.2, 3.34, 3.86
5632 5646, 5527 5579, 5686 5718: 0.6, 3.38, 3.59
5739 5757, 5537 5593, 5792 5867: -0.8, 3.27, 3.9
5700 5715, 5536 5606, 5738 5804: 0.4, 3.26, 3.76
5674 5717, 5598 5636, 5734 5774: 0.6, 3.42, 3.8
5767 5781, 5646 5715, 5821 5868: -0.4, 3.55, 3.82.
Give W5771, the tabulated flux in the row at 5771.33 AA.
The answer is 3.932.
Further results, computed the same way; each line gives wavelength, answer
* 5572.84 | 3.346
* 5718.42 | 3.297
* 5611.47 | 3.578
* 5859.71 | 3.64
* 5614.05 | 3.429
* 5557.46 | 3.383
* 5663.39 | 3.45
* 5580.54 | 3.277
